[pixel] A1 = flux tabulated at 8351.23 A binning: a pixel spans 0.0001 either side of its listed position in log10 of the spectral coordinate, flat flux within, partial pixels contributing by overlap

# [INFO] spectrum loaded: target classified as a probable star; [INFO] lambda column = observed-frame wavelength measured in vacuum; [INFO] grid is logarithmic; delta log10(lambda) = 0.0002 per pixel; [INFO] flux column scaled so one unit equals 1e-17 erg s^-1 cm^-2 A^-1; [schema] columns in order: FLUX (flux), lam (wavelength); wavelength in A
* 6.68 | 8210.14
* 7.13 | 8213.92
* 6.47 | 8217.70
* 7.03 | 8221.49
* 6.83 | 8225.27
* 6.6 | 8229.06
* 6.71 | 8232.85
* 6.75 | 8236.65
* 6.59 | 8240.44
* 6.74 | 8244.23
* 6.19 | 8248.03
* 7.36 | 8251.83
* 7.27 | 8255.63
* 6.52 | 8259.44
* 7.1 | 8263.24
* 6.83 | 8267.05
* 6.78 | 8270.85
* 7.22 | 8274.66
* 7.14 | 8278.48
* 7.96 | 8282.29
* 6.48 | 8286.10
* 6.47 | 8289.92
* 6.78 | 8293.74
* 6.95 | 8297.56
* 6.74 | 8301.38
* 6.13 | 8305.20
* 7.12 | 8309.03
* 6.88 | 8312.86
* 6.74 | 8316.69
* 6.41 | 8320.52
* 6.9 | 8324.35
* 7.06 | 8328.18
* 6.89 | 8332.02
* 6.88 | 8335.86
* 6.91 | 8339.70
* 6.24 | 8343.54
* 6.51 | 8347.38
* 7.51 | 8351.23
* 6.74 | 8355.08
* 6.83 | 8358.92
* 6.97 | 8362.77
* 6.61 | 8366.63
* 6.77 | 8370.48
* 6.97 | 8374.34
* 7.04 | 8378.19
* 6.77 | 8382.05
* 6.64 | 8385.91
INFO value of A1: 7.51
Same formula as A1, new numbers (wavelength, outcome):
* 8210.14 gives 6.68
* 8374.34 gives 6.97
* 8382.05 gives 6.77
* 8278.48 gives 7.14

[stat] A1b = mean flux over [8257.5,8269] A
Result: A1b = 6.82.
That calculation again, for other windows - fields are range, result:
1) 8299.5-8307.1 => 6.44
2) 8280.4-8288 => 7.22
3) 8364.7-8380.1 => 6.85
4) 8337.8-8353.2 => 6.79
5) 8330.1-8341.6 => 6.89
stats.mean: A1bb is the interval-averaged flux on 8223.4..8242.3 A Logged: 6.69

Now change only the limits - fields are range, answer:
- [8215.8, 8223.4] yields 6.76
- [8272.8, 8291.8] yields 7.05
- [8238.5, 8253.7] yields 6.72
